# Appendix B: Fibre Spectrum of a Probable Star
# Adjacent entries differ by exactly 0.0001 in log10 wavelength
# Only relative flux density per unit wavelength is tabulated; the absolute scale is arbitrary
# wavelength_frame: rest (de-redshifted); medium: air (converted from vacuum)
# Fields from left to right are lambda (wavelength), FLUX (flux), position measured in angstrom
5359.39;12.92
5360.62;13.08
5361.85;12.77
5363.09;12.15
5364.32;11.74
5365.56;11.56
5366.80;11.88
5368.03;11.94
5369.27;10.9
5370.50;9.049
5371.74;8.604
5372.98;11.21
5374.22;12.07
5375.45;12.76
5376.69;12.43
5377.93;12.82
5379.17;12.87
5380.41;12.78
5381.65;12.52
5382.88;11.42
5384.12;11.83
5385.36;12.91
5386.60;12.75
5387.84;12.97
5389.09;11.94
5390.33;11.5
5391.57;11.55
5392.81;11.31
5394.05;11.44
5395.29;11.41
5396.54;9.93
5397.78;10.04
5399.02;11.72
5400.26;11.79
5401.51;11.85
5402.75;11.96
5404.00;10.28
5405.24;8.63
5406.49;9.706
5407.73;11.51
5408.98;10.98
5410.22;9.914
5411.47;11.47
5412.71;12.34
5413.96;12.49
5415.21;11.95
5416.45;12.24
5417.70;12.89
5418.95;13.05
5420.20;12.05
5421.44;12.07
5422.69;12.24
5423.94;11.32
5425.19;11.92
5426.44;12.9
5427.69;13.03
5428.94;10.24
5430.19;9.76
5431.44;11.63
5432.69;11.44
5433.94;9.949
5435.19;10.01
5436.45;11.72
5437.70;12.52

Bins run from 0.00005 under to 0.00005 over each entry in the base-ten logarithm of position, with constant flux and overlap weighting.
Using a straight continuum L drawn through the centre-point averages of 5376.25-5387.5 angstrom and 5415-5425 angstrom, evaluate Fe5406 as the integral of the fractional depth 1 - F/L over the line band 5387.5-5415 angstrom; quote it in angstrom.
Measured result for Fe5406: 2.57 angstrom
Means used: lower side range 12.5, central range 11.2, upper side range 12.2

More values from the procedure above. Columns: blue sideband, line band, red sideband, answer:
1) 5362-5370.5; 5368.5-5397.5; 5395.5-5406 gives -1.30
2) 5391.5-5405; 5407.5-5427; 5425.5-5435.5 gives -1.41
